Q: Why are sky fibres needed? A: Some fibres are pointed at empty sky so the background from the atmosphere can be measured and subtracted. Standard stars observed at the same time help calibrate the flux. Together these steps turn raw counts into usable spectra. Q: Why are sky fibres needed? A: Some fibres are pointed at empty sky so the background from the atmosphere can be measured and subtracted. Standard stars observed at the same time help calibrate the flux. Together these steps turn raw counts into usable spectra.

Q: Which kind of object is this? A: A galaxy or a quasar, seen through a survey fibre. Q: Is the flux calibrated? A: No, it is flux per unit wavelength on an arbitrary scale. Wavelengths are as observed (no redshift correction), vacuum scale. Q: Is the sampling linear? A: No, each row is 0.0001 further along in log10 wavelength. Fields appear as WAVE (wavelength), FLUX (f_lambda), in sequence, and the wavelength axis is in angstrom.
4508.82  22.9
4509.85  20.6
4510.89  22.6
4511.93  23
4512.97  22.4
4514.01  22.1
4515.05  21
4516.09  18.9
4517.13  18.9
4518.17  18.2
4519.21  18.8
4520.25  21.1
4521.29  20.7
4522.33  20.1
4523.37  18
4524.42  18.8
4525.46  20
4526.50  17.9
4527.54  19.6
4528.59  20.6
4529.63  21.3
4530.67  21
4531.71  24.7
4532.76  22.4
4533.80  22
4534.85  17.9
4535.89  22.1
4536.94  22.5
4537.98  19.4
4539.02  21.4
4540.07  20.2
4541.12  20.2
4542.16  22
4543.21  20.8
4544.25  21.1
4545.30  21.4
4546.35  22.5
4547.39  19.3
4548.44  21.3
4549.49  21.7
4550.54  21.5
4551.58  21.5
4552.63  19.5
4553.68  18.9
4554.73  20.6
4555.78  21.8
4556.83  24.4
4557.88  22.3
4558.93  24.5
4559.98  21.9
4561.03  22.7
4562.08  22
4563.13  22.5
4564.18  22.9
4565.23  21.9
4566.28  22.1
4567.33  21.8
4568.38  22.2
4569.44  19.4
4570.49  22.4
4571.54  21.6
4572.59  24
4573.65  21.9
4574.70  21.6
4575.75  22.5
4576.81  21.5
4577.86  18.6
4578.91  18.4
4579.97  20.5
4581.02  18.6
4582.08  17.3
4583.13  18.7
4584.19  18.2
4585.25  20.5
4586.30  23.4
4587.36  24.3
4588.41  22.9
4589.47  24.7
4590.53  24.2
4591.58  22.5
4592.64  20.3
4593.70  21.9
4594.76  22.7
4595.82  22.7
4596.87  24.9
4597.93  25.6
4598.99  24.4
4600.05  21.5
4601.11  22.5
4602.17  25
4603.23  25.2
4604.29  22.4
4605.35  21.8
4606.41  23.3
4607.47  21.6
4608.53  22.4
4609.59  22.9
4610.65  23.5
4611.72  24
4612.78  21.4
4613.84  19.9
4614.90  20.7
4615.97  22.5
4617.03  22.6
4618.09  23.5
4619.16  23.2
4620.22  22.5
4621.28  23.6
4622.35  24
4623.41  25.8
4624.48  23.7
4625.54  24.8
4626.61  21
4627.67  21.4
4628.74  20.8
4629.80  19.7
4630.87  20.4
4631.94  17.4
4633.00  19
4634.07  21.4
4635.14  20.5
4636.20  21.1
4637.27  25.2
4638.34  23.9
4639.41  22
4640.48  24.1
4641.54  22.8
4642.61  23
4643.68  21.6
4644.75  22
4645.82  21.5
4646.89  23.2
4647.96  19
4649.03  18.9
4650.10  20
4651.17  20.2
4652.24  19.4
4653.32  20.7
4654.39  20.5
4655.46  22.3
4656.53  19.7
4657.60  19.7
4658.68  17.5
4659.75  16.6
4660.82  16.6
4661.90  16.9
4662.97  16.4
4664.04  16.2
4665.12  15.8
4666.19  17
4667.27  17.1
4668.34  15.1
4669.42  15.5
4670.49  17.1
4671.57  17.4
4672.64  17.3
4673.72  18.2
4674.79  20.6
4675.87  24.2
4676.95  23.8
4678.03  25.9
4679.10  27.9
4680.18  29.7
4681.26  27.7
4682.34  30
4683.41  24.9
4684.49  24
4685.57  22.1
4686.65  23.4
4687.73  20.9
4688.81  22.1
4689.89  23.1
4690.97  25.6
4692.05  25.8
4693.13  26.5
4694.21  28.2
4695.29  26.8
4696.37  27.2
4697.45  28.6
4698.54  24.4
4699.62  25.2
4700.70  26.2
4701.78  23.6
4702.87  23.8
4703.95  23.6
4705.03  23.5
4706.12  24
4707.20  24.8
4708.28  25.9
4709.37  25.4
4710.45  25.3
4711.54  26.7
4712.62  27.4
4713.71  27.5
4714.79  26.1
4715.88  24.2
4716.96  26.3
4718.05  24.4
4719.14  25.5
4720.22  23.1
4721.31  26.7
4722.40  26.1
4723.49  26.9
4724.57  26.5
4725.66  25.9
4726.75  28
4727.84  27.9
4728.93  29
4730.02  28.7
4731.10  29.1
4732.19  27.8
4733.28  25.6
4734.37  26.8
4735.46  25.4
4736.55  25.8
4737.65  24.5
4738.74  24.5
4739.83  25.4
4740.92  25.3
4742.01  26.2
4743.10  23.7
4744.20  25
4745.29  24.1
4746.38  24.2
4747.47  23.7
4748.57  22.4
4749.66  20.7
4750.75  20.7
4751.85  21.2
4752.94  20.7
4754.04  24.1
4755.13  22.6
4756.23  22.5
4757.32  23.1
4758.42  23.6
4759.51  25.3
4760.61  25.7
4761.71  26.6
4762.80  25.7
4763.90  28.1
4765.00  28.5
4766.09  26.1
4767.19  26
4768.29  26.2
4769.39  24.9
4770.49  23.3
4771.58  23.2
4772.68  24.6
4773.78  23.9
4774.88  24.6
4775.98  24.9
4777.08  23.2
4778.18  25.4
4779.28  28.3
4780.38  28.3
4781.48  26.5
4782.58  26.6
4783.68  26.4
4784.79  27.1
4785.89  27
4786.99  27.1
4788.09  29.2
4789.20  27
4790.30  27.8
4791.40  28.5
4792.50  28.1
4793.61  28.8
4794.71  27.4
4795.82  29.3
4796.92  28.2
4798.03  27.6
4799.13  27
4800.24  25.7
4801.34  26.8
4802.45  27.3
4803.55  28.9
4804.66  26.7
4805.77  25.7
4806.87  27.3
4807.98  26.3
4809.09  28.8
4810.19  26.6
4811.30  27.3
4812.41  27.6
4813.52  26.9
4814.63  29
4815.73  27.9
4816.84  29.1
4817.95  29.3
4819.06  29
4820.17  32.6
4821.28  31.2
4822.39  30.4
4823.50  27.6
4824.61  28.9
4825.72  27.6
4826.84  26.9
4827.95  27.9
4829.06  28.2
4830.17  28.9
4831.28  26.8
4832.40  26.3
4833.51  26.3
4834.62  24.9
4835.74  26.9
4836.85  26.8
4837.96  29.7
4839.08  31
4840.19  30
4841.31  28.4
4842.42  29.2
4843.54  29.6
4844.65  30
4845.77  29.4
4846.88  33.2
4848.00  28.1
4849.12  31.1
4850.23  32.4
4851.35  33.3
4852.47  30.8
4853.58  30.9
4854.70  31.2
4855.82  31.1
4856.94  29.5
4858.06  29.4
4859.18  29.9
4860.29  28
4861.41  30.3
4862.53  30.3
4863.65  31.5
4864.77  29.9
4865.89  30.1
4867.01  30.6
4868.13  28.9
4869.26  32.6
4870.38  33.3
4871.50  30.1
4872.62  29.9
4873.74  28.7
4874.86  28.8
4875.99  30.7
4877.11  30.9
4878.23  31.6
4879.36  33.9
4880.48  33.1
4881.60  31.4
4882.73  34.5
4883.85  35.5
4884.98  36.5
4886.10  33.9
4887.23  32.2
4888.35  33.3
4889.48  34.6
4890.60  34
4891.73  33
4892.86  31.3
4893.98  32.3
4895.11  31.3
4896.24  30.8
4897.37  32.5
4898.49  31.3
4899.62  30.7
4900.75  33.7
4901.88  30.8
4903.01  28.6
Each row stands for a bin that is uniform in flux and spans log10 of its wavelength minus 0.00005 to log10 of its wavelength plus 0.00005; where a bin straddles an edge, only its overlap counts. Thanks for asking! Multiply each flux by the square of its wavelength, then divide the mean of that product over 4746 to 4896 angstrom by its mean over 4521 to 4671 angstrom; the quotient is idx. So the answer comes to 1.47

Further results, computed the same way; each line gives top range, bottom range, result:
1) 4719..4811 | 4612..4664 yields 1.30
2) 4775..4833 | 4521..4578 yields 1.45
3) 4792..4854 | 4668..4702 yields 1.27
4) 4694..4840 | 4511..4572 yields 1.37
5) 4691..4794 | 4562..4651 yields 1.23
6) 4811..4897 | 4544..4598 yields 1.58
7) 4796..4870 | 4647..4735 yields 1.31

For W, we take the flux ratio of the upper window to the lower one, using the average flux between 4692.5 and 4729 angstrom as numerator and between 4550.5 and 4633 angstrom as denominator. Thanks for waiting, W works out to 1.17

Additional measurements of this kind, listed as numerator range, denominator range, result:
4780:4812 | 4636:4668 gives 1.37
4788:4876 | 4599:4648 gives 1.29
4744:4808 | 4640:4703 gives 1.17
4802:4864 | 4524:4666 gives 1.35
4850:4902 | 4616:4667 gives 1.52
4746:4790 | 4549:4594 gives 1.16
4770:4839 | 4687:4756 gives 1.09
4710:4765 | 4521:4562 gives 1.20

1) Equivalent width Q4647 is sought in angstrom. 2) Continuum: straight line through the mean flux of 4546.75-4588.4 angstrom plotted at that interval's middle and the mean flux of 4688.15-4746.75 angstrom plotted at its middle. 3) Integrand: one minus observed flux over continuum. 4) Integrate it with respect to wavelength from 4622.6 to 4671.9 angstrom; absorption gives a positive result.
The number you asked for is 7.41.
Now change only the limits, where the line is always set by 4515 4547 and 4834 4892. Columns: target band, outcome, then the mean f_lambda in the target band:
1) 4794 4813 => 1.1 angstrom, 27.3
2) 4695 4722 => 0.7 angstrom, 25.4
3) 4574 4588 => 1.1 angstrom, 20.4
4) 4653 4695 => 6.2 angstrom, 21.3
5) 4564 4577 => -0.1 angstrom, 22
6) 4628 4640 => 1.4 angstrom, 21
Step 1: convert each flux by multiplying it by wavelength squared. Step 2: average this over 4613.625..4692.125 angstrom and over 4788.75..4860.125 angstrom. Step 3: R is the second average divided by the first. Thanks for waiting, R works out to 1.4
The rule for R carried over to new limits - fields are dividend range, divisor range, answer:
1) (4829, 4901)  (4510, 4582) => 1.67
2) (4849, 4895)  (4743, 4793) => 1.31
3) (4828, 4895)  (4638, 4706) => 1.51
